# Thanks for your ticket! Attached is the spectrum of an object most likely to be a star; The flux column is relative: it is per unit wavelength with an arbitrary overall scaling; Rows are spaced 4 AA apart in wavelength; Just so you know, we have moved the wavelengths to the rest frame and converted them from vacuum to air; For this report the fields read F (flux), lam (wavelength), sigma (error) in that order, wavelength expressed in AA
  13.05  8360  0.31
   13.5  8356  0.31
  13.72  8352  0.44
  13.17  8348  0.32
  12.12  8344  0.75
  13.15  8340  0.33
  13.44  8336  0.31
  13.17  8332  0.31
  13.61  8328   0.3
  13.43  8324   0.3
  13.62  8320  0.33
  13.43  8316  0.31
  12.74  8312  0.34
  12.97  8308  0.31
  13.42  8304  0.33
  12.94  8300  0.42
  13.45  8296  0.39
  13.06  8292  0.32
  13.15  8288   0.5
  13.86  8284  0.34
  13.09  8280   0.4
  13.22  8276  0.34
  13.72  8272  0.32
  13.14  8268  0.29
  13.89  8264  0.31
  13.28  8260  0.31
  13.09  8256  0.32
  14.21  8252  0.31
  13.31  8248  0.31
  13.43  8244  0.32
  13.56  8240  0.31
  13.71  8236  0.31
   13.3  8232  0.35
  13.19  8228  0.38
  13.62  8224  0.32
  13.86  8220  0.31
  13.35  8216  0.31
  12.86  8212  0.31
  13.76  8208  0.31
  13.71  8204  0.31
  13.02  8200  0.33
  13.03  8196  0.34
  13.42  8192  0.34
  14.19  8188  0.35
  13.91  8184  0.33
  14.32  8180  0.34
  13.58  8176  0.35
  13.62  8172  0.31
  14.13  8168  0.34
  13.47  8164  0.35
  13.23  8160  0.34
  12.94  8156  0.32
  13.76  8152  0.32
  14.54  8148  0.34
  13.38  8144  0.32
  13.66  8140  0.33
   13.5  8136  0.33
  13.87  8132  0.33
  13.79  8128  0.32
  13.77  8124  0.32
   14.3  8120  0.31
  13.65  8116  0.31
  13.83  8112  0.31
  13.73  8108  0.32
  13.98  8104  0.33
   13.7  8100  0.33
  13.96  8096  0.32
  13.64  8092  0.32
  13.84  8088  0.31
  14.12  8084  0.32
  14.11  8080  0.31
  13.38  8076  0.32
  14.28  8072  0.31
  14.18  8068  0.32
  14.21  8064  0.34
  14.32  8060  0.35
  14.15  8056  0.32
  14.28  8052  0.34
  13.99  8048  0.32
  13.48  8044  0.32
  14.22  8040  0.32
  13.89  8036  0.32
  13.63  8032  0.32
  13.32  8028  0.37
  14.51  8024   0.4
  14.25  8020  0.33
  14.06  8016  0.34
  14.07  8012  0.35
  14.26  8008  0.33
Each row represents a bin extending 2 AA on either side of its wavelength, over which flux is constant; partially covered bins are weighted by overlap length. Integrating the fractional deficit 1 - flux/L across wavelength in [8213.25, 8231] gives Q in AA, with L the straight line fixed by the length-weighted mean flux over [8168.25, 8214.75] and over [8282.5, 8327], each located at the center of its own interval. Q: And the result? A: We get 0.1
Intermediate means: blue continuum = 13.6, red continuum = 13.3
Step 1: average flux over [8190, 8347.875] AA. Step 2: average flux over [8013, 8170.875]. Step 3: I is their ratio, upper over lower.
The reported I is 0.96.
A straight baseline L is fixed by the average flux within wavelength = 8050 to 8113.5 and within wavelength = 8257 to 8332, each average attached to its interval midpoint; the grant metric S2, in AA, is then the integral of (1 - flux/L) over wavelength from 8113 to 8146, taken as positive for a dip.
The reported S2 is 0.22 AA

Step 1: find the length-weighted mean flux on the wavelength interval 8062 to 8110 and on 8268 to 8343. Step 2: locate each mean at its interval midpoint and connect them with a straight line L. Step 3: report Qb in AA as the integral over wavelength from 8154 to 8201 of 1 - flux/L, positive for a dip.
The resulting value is 0.3 AA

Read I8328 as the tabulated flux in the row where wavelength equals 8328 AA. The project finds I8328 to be 13.61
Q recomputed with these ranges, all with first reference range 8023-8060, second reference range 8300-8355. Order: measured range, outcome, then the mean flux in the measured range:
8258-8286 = -0.2 AA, 13.5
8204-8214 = 0.1 AA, 13.4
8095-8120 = -0.1 AA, 13.8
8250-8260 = -0.1 AA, 13.6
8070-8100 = -0.1 AA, 13.9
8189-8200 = 0.2 AA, 13.3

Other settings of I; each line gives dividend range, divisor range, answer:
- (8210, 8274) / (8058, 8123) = 0.97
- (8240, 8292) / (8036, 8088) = 0.96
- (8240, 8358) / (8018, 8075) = 0.95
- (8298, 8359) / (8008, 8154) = 0.95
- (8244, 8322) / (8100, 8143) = 0.97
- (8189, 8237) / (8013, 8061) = 0.96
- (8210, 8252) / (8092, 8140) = 0.97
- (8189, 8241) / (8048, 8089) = 0.95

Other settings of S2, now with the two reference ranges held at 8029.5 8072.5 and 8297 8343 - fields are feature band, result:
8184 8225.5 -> 0.26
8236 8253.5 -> -0.20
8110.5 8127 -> -0.05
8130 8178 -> 0.34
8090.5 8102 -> 0.11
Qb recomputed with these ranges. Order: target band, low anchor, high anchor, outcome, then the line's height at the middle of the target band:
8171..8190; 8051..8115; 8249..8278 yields -0.3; 13.7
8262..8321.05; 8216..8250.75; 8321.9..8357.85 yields 0.3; 13.4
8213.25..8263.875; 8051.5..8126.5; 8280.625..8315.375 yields -0.3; 13.4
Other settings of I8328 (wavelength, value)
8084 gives 14.12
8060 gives 14.32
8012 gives 14.07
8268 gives 13.14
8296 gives 13.45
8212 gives 12.86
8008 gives 14.26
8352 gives 13.72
